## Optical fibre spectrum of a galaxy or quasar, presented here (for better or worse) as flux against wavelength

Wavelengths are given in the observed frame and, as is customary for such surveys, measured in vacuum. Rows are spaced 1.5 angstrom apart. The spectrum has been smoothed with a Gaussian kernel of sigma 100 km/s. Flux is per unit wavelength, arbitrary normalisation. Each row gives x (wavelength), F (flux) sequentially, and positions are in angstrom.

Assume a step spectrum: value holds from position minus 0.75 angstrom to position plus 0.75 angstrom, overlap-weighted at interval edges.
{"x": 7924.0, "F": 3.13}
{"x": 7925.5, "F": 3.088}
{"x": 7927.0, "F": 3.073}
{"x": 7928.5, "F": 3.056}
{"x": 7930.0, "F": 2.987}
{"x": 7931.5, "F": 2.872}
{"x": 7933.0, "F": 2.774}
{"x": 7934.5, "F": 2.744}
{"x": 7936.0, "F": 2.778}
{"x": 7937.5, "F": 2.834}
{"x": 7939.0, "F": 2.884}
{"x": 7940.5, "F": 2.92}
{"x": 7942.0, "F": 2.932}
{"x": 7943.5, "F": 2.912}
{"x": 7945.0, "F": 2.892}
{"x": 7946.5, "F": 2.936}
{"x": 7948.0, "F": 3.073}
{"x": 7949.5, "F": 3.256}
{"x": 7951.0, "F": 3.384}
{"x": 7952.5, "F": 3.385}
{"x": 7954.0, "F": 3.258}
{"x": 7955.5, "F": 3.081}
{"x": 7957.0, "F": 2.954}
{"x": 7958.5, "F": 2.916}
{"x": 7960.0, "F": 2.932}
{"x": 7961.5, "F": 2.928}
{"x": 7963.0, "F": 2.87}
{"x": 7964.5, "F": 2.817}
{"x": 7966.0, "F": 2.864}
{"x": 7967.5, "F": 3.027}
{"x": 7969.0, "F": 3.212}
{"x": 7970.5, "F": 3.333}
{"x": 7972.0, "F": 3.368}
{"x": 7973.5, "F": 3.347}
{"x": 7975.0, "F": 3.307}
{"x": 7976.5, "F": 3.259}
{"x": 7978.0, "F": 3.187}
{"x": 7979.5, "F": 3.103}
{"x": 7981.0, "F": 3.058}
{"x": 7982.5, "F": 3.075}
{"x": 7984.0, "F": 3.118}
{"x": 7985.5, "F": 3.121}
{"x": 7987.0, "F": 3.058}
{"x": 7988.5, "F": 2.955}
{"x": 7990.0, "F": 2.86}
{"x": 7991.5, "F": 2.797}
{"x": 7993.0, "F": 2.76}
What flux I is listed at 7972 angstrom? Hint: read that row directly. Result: 3.368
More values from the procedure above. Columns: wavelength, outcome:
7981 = 3.058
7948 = 3.073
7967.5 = 3.027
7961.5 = 2.928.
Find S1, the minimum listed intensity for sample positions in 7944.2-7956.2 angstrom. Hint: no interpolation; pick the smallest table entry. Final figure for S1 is 2.892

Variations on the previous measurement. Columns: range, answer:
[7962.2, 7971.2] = 2.817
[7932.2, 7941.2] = 2.744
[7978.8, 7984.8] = 3.058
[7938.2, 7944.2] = 2.884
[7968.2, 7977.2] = 3.212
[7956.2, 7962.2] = 2.916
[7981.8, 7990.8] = 2.86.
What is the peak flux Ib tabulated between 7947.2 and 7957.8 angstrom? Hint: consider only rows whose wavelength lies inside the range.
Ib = 3.385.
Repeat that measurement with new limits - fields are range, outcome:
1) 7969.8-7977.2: 3.368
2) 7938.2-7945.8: 2.932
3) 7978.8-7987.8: 3.121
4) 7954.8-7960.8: 3.081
